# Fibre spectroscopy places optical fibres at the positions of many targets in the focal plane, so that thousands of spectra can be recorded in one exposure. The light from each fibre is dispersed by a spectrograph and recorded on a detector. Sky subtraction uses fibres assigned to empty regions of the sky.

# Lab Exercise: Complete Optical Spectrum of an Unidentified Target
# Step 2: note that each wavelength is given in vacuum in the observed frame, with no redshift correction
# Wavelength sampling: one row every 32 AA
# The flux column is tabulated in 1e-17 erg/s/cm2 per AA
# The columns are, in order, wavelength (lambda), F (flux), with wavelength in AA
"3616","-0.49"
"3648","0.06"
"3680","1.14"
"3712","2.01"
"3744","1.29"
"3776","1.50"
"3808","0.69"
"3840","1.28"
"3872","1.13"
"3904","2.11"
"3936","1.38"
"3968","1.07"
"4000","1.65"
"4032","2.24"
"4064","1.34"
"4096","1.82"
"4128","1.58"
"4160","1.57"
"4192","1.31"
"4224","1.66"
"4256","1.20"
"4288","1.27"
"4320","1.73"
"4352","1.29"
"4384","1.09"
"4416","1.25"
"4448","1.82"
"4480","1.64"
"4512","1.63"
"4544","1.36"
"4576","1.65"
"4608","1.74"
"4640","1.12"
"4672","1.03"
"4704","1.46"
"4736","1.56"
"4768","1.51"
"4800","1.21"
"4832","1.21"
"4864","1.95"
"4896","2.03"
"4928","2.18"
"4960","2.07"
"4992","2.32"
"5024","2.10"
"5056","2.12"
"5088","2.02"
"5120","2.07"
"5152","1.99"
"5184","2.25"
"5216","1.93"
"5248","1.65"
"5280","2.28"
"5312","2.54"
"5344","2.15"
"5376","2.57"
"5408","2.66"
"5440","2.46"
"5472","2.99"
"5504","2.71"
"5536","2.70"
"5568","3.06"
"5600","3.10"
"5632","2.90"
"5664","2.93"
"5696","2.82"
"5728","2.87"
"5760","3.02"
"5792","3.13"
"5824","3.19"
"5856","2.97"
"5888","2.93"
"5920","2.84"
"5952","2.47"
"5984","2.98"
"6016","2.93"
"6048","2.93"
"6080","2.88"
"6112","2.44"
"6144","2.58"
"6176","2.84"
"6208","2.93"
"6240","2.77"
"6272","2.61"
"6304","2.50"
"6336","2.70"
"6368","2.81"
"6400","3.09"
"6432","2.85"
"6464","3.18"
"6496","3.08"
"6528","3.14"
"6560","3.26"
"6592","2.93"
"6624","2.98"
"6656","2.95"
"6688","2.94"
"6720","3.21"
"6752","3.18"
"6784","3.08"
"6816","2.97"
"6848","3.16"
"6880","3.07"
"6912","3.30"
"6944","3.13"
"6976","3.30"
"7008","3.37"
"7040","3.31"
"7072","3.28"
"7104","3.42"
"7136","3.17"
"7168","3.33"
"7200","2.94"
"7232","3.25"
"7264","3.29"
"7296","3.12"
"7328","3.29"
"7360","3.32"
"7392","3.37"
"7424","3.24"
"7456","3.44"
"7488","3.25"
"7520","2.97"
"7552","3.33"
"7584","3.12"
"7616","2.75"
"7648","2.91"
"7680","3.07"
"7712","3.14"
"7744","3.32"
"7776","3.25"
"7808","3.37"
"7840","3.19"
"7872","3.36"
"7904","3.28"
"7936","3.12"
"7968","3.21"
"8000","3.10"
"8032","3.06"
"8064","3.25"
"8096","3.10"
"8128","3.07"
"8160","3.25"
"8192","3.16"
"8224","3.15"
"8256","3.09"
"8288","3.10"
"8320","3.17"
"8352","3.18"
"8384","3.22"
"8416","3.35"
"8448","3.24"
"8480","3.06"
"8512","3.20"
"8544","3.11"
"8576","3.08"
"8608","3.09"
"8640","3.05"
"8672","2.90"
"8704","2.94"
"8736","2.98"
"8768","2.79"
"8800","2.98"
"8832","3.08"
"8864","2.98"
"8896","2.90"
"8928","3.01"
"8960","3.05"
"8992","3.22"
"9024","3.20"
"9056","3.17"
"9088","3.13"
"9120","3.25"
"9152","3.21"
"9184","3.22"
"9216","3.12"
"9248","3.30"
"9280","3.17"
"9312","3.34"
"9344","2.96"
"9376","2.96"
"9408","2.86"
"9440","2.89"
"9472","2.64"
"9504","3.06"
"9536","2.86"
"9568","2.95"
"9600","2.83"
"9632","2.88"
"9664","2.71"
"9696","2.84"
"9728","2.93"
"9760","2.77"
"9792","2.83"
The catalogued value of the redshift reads 0.219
